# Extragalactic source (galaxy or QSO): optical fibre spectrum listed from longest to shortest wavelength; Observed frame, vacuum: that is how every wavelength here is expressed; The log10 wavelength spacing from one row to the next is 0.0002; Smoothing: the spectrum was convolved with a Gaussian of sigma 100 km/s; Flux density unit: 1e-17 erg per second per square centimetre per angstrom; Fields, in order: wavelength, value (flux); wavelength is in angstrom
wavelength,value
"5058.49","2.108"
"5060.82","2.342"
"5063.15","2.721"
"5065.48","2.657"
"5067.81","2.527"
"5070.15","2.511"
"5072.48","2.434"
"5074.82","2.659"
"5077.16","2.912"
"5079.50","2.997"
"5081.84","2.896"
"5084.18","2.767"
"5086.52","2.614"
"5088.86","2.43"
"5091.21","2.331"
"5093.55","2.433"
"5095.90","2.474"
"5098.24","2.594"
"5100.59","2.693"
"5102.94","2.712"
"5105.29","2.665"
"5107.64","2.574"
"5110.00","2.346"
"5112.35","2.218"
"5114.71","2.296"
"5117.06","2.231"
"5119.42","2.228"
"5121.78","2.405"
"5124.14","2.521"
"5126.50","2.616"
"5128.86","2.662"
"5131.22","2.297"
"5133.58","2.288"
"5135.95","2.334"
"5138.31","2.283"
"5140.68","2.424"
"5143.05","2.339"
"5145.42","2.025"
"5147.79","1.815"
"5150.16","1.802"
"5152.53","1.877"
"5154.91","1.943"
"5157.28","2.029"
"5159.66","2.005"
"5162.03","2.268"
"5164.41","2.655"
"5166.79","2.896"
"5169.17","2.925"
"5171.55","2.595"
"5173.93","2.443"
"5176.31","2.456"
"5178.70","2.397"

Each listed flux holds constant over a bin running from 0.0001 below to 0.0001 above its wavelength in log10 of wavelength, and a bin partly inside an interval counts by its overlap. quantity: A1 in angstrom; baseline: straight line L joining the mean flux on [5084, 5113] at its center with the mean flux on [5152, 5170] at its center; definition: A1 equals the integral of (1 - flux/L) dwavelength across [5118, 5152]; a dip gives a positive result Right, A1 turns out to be 1.87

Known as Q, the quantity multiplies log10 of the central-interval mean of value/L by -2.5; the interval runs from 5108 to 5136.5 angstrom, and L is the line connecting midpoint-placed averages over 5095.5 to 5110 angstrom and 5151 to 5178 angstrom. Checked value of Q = 0.07 mag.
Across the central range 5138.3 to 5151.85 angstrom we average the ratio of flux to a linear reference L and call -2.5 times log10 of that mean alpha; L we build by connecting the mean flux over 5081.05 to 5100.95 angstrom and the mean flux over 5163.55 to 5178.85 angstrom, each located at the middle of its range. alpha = 0.24 mag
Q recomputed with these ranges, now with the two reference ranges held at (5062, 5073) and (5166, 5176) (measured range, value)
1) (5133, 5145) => 0.15 mag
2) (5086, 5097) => 0.07 mag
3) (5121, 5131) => 0.04 mag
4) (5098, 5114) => 0.04 mag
